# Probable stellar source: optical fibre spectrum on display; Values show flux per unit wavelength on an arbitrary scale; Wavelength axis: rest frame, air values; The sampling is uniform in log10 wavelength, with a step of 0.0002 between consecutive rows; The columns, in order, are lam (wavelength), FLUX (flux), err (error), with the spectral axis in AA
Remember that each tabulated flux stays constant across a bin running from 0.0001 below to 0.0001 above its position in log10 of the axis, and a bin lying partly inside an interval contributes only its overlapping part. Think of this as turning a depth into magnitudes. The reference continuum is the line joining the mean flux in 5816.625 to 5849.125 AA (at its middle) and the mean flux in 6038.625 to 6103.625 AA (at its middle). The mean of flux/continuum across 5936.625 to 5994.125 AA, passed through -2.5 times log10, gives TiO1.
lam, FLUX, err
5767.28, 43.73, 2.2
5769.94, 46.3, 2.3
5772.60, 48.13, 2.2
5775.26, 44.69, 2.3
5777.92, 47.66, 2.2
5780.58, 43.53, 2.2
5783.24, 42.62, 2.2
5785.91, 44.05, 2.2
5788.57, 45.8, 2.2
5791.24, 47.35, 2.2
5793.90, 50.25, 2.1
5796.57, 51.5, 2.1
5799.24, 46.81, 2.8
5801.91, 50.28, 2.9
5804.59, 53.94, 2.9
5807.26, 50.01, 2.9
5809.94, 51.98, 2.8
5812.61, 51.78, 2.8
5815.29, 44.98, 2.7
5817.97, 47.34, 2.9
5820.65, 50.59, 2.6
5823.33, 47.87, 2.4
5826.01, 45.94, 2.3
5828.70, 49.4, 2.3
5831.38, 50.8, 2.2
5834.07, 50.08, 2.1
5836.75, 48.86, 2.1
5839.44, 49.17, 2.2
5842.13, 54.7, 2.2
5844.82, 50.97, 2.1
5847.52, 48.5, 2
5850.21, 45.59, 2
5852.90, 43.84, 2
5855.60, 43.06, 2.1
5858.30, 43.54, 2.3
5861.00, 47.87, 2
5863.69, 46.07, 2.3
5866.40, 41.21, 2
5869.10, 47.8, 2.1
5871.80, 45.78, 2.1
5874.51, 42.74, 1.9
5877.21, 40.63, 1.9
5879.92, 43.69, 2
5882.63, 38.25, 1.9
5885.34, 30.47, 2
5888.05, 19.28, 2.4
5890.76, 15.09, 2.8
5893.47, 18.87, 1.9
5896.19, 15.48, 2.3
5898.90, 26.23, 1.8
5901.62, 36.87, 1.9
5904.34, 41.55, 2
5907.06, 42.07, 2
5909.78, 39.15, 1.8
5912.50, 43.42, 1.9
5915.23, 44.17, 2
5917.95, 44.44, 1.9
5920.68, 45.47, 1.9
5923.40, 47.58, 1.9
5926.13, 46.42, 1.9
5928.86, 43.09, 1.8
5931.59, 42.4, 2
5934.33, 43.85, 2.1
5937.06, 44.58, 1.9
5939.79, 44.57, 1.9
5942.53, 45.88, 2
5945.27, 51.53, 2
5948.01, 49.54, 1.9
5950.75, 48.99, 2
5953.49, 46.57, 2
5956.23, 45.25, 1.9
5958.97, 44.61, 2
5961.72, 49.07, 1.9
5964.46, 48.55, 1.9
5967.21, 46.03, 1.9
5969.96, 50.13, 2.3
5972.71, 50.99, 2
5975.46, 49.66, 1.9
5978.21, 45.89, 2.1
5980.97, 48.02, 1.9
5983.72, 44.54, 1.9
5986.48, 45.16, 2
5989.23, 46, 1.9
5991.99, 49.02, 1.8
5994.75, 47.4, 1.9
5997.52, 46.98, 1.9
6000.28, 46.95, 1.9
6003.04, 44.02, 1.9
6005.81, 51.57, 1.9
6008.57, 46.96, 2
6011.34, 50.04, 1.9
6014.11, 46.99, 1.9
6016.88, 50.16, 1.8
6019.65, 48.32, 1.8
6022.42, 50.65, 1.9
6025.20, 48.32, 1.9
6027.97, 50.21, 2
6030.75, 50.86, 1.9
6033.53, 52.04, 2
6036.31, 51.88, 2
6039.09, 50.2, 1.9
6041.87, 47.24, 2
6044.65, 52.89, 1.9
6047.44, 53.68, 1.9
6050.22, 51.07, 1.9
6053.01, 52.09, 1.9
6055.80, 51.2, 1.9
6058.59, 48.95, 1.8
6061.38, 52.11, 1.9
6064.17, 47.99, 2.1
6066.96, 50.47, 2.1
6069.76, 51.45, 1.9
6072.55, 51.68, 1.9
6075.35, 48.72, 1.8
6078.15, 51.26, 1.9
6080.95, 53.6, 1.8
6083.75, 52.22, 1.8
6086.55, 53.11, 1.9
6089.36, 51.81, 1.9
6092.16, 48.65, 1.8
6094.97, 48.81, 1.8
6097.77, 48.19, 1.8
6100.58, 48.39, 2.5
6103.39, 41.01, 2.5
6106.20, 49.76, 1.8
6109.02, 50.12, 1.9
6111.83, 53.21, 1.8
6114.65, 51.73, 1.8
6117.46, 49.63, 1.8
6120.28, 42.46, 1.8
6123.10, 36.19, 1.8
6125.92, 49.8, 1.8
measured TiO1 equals 0.058 mag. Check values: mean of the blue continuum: 49.5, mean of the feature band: 47.4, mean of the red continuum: 50.5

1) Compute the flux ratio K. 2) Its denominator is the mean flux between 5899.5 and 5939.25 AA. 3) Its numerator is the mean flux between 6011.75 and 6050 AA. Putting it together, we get 1.17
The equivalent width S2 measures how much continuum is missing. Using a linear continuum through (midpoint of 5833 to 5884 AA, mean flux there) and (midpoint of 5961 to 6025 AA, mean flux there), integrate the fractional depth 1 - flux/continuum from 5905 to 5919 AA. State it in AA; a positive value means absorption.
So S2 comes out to 1.2 AA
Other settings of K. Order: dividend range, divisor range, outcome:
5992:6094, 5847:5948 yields 1.24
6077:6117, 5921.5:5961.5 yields 1.09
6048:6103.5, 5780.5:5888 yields 1.09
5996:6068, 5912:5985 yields 1.07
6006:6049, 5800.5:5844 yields 1.00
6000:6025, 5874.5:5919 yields 1.43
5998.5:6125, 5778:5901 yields 1.14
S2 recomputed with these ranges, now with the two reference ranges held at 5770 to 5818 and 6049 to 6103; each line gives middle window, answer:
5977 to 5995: 1.1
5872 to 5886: 2.5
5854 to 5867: 1.1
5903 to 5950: 4.2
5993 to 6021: 1.0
